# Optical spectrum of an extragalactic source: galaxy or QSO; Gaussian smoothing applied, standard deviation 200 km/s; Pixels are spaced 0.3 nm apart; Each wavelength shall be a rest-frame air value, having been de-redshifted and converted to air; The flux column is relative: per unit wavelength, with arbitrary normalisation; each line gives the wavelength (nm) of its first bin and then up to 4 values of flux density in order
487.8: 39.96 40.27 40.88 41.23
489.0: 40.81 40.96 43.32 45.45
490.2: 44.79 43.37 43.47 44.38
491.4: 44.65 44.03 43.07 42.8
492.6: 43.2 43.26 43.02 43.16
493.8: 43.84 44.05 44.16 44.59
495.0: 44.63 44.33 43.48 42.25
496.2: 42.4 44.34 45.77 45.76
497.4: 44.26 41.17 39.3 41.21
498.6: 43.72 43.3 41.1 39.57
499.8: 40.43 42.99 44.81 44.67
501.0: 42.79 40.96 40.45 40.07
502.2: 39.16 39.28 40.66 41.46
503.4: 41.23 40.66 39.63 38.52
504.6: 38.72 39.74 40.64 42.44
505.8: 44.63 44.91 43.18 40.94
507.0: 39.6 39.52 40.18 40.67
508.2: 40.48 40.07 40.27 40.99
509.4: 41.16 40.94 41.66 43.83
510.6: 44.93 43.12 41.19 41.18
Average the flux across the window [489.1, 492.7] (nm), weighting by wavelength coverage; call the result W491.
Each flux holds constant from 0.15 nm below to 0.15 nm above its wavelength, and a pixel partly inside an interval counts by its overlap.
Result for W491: 43.6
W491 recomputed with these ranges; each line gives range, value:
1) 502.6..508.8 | 40.9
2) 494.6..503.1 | 42.4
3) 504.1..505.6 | 39.9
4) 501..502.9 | 40.3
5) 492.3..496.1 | 43.6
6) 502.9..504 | 40.9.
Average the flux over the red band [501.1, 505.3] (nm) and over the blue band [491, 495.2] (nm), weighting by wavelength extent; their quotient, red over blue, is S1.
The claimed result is 0.92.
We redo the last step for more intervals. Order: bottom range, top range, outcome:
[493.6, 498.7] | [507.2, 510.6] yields 0.94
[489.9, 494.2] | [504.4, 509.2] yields 0.94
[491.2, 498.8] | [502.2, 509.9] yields 0.94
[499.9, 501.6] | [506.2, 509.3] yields 0.95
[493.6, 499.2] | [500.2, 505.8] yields 0.94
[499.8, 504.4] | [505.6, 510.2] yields 1.00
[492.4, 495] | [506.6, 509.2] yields 0.92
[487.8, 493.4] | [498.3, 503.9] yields 0.97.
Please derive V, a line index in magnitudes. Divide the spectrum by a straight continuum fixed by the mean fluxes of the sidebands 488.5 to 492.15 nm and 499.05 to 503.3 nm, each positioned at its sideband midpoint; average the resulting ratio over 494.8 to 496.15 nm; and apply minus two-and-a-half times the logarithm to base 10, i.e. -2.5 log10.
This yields -0.03 mag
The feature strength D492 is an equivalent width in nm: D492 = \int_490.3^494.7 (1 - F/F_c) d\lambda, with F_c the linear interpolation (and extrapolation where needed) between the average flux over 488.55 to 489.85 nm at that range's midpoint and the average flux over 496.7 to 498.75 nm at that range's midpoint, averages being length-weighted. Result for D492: -0.14 nm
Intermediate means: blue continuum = 41.9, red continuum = 43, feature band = 43.7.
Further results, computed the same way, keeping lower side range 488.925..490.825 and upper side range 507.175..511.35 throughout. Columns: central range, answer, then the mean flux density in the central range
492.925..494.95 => -0.05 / 43.8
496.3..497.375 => -0.06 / 45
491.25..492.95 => -0.02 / 43.5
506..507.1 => -0.01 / 42.1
